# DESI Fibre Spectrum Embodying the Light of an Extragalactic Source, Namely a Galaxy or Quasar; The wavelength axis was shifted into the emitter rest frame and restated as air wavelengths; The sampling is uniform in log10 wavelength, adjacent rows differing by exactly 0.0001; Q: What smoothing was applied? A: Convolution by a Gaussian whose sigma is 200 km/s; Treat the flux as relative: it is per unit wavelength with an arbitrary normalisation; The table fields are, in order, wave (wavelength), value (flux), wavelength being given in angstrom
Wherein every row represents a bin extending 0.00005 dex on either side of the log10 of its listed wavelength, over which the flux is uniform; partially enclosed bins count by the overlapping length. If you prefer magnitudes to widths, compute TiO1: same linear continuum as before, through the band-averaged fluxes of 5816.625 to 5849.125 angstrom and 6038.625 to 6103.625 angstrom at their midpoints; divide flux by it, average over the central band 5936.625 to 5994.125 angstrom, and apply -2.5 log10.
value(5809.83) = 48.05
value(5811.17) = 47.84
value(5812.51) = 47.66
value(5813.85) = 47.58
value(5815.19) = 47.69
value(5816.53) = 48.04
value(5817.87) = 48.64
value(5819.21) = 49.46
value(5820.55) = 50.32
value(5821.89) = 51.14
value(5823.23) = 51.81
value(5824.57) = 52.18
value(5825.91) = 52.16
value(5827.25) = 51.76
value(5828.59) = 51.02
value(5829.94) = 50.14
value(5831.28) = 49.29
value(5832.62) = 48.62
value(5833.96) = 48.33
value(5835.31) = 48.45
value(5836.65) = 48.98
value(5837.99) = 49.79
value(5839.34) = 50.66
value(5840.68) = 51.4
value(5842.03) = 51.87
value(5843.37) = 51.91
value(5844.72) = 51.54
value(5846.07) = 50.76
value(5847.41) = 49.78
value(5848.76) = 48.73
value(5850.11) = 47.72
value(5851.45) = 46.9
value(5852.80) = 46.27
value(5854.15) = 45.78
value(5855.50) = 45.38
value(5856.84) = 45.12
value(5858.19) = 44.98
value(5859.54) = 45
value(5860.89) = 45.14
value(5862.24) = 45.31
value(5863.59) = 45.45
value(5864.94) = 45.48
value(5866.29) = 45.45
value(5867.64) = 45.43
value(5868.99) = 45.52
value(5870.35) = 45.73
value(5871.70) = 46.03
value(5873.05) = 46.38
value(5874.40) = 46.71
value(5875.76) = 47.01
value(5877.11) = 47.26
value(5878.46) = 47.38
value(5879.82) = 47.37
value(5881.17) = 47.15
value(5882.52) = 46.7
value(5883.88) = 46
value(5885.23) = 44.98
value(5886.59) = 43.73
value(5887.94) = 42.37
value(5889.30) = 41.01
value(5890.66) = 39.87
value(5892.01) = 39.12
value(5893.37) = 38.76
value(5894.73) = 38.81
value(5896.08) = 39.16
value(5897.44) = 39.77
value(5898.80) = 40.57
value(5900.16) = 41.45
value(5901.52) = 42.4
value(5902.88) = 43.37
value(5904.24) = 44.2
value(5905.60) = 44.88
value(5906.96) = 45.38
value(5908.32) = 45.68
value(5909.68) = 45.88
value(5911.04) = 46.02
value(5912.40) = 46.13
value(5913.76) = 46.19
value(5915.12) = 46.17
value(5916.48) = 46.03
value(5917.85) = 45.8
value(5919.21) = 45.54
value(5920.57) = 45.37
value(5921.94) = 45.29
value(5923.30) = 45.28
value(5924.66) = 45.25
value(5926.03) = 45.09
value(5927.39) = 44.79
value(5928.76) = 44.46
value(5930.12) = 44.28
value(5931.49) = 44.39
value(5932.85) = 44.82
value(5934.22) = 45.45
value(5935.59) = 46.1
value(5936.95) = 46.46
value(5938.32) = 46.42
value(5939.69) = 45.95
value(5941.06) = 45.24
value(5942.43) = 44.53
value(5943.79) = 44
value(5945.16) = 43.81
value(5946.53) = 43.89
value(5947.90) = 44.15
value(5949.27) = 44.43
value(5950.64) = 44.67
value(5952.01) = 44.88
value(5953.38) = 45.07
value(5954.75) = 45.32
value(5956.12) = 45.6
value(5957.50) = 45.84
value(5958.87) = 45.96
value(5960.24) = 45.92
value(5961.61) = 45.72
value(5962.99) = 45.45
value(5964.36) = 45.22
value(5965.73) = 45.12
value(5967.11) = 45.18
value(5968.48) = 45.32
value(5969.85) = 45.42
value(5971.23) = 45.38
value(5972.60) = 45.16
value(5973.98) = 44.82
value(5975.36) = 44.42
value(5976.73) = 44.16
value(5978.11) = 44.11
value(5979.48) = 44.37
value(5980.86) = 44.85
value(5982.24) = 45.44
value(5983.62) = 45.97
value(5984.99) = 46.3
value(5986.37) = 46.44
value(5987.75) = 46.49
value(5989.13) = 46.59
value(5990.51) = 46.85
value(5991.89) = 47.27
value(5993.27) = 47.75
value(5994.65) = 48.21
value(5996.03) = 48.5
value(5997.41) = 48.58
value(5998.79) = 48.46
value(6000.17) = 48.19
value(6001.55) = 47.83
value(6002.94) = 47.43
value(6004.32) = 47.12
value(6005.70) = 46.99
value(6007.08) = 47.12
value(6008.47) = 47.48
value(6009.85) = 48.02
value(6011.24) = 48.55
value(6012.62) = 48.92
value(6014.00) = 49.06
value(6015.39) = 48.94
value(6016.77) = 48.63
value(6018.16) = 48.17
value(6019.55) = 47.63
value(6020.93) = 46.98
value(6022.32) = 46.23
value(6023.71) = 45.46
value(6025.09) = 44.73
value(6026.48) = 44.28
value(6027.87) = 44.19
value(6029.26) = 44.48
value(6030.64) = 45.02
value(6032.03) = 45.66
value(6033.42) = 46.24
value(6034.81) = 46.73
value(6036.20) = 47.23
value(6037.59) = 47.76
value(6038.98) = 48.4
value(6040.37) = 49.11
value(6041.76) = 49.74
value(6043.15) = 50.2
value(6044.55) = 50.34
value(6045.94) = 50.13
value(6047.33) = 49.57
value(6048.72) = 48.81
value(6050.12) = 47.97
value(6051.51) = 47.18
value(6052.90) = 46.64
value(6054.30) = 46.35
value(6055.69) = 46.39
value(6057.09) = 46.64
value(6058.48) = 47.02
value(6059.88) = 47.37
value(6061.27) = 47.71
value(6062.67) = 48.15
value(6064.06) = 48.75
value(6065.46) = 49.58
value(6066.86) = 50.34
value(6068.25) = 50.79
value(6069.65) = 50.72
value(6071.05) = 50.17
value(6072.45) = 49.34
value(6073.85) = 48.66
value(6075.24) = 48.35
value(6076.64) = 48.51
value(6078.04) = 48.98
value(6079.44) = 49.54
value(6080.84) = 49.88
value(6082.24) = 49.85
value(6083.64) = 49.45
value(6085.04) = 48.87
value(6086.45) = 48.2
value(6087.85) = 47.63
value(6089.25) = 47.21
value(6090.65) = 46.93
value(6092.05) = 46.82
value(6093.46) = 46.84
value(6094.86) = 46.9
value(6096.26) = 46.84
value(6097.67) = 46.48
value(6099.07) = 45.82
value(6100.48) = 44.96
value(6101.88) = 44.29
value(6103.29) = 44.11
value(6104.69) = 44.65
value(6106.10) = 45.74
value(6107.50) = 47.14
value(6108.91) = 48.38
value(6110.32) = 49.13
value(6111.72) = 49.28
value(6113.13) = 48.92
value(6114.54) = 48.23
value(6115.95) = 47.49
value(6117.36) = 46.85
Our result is 0.086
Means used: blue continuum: 50.3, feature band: 45.4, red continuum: 48.2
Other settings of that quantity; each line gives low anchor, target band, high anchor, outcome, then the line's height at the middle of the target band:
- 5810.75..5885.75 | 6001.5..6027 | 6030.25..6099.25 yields 0.02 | 48.2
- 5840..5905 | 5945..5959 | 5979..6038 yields 0.03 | 46.2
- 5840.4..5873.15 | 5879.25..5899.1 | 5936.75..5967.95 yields 0.10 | 46.4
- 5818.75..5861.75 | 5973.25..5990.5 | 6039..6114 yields 0.07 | 48.5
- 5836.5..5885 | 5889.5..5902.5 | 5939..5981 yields 0.16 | 46.5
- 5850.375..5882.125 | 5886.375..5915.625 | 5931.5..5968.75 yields 0.07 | 45.7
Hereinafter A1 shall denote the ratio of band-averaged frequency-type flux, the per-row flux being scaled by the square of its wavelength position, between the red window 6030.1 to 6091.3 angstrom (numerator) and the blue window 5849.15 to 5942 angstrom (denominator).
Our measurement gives 1.14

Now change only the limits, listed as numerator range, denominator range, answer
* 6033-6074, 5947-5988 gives 1.10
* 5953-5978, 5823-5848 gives 0.94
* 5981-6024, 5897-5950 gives 1.09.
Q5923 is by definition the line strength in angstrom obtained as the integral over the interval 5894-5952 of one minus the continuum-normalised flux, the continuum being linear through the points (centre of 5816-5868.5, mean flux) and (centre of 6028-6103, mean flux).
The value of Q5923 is 4.7 angstrom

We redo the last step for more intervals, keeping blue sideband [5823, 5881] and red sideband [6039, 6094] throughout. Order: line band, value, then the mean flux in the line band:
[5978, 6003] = 0.8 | 46.9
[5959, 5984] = 1.7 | 45.1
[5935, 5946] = 0.7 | 45.3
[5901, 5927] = 1.6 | 45.3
